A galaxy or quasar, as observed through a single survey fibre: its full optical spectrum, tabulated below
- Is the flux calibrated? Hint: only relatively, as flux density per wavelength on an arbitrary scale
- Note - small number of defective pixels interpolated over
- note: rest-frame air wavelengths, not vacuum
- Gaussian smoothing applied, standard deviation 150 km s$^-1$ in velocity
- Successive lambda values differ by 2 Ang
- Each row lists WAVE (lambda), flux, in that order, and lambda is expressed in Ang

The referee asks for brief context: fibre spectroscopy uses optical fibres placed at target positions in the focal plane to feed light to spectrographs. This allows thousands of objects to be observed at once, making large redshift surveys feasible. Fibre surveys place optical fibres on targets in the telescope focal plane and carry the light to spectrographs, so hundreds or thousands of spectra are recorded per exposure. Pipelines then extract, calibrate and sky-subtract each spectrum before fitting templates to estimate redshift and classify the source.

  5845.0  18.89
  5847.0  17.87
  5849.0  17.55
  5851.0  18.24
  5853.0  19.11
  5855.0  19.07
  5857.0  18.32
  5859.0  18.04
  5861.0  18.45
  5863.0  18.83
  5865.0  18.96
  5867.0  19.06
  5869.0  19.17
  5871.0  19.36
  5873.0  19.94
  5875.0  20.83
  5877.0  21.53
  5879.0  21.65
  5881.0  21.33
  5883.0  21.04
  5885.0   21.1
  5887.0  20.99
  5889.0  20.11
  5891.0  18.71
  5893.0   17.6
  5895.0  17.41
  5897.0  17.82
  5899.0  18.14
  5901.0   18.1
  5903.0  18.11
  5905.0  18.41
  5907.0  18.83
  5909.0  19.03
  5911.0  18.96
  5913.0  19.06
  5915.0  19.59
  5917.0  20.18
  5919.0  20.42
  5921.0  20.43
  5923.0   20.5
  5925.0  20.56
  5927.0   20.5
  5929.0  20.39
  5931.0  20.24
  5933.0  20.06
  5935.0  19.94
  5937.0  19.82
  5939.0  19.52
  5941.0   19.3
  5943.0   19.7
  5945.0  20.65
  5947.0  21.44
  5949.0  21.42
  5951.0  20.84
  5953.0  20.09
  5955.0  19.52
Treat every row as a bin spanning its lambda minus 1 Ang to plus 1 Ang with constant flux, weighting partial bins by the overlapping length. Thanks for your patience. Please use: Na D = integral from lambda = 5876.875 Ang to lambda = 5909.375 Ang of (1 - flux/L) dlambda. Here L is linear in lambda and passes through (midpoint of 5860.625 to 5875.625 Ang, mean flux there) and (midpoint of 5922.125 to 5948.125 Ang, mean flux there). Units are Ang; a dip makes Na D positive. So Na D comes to 0.5 Ang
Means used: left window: 19.3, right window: 20.2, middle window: 19.4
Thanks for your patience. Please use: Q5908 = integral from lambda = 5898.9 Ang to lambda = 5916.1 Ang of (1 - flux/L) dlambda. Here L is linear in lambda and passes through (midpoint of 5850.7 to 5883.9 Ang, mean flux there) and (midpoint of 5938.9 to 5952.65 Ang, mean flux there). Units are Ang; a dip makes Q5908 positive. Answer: 1.1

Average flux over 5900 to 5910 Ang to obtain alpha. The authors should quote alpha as 18.5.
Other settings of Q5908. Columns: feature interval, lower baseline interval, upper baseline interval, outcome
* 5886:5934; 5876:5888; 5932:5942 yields 2.6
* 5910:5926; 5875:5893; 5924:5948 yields 0.3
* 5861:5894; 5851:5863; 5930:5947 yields -1.8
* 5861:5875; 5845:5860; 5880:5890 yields 0.2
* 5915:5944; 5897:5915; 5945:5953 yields -0.3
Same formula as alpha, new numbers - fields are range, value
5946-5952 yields 21.2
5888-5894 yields 18.8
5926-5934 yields 20.3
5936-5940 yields 19.7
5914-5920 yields 20.1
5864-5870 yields 19.1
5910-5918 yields 19.4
